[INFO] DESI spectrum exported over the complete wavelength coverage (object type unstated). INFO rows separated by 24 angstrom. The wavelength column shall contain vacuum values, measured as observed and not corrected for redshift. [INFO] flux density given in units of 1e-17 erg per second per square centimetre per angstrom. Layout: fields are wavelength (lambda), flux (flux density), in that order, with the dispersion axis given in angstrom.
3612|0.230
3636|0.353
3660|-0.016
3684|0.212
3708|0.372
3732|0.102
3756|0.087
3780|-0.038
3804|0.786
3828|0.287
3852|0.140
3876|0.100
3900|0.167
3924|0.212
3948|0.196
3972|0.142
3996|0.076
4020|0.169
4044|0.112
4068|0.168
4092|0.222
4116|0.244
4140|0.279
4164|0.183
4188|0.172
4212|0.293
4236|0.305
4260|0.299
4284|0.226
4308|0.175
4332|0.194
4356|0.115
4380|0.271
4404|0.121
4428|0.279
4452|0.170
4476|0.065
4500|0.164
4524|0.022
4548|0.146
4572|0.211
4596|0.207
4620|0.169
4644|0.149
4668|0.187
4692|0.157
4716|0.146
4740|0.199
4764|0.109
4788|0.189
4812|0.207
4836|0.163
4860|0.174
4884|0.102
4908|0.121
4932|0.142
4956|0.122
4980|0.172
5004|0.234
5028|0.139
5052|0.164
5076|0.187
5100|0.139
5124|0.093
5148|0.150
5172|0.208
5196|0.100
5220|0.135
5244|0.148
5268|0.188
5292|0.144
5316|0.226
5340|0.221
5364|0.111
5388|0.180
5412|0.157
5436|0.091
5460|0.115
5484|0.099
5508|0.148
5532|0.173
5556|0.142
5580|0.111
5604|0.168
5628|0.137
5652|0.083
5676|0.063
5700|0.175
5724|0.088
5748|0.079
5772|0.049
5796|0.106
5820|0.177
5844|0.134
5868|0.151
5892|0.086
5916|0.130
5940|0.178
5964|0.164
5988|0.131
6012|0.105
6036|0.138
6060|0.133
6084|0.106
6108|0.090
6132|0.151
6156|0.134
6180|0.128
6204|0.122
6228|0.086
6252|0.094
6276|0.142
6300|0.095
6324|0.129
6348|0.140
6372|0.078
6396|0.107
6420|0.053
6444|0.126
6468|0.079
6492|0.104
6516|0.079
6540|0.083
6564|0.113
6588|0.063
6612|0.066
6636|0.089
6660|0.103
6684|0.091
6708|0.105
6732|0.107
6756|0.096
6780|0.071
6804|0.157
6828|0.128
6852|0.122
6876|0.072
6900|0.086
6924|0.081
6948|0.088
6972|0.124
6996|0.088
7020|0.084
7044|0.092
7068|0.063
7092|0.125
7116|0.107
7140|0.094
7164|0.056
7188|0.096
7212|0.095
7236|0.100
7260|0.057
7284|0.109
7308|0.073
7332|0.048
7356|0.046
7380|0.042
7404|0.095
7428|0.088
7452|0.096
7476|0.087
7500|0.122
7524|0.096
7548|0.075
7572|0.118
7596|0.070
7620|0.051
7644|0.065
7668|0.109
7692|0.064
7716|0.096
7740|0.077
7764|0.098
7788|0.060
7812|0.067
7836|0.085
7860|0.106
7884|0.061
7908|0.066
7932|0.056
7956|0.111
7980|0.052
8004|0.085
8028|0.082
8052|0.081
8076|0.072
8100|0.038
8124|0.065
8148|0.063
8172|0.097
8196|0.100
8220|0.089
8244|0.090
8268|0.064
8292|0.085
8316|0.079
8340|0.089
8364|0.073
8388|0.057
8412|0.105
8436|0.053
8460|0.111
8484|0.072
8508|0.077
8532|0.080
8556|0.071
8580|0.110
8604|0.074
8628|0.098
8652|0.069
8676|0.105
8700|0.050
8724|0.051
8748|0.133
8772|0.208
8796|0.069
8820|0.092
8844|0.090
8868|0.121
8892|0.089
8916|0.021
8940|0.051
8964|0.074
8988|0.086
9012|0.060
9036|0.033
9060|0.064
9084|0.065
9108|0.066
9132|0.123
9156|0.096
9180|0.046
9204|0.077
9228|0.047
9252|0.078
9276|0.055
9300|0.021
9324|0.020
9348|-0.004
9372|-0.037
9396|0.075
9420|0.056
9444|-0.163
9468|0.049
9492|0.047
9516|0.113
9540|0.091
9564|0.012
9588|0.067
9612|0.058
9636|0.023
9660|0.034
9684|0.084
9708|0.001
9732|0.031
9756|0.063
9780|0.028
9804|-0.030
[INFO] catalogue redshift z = 1.449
